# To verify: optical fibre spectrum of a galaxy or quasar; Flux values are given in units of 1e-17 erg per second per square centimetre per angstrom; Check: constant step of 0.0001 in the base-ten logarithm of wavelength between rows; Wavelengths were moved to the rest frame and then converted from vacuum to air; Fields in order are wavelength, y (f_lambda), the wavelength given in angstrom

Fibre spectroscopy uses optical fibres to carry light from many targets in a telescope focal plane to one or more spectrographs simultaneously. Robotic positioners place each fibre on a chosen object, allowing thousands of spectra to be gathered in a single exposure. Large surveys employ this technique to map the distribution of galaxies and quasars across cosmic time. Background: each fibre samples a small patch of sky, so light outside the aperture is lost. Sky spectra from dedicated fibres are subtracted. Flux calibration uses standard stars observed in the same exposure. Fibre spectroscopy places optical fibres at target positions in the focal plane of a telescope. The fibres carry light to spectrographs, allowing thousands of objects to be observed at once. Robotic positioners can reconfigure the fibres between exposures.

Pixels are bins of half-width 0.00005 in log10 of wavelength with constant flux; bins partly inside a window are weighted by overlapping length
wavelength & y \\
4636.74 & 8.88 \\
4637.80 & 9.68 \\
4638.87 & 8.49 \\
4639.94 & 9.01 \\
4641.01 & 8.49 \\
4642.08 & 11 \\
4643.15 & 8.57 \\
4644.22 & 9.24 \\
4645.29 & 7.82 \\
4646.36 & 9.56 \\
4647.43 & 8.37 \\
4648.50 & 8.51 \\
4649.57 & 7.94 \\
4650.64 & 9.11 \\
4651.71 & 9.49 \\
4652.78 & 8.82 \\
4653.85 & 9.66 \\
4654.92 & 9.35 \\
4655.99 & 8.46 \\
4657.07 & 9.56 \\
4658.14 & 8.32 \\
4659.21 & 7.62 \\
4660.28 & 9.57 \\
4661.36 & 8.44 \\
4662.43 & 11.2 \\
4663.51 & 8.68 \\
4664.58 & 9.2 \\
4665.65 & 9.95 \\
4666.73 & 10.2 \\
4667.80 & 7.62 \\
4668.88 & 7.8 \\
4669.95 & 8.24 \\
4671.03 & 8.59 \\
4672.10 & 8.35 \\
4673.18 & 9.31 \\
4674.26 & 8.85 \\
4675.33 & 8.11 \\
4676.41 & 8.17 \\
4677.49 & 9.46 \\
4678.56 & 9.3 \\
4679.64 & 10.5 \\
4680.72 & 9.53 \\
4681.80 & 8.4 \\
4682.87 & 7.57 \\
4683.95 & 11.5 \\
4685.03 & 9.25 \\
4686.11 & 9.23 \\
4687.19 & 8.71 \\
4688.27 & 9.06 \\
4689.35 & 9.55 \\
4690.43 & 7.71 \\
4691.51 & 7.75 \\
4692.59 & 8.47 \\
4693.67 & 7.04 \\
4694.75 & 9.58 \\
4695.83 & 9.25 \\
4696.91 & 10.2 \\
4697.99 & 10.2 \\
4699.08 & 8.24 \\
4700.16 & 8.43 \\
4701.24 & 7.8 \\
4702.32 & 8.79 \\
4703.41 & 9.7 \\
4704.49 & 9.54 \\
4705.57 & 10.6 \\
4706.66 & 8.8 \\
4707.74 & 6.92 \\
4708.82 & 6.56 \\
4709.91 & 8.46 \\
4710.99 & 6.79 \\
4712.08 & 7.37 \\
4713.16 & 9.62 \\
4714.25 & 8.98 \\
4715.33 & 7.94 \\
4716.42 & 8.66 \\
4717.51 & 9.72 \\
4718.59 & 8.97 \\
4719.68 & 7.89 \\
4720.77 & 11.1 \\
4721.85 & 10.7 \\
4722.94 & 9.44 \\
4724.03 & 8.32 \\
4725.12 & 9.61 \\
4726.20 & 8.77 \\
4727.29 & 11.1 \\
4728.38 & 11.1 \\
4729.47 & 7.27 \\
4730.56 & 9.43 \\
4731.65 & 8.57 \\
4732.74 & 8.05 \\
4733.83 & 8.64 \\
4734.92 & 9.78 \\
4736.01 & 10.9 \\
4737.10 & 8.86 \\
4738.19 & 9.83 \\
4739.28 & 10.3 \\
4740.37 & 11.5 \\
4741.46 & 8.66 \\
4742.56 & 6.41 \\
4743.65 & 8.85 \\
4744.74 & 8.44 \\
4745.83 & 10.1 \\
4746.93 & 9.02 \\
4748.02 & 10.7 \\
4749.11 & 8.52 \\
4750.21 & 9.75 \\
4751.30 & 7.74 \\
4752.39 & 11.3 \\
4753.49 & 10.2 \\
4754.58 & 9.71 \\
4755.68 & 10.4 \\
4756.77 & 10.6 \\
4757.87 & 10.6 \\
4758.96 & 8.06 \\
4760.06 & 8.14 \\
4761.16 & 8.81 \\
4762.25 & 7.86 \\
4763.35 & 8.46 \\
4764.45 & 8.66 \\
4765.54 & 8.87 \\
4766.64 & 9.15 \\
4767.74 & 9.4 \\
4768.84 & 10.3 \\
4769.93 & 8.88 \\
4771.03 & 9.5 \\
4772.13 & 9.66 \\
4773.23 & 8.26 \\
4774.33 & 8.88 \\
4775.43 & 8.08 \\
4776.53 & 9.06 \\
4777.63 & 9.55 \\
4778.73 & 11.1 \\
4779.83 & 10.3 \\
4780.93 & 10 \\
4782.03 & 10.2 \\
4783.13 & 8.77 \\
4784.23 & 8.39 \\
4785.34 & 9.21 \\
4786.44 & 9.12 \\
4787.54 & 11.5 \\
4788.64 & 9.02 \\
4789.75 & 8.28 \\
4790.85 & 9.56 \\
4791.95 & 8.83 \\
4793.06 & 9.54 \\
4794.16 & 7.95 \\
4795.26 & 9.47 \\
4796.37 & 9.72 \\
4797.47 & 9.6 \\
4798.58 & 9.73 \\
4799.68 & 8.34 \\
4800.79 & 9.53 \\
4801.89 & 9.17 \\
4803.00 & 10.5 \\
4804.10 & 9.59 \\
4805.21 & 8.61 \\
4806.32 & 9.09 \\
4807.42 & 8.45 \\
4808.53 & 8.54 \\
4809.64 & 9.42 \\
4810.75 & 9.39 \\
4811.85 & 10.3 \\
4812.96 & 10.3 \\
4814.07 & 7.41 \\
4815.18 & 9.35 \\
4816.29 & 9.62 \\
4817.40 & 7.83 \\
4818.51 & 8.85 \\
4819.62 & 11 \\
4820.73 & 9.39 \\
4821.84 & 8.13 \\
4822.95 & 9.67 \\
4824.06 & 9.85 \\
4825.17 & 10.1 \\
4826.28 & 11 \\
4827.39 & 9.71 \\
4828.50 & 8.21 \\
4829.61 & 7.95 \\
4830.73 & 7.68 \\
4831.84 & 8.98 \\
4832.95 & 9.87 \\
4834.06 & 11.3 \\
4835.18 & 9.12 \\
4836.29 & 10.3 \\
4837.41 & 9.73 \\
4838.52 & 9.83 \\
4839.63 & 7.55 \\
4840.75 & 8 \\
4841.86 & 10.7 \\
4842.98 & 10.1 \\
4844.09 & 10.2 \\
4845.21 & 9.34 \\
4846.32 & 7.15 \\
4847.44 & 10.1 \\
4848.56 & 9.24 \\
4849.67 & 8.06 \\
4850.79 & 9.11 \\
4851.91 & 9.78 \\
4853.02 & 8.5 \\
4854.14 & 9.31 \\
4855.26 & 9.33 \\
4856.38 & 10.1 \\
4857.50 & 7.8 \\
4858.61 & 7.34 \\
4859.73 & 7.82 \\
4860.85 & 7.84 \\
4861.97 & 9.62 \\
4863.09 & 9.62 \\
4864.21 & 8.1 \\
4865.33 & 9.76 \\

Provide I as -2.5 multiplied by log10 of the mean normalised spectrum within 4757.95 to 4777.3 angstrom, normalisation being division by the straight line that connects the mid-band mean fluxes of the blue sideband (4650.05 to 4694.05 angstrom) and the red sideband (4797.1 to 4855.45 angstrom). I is 0.03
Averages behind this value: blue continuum 8.93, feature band 8.88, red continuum 9.28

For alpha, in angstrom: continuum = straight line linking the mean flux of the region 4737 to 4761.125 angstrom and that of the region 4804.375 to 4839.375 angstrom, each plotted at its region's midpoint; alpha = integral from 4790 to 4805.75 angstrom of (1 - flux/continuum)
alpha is 0.1 angstrom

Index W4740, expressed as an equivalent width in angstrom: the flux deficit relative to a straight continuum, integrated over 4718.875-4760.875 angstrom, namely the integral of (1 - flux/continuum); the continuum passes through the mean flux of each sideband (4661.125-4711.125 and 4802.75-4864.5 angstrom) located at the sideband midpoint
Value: -2.1 angstrom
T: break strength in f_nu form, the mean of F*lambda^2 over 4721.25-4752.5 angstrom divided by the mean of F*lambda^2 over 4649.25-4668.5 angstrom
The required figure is 1.07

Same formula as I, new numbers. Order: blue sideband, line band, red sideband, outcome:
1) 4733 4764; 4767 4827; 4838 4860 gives -0.02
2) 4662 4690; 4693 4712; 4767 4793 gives 0.07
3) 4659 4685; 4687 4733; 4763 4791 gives 0.03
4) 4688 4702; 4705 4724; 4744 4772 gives 0.02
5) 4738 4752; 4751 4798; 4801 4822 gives -0.01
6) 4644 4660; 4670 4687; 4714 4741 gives 0.00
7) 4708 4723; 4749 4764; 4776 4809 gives -0.03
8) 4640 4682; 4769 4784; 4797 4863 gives -0.03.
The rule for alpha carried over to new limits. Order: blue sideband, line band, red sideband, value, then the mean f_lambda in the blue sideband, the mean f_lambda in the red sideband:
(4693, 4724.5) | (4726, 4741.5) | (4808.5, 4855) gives -1.1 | 8.81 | 9.29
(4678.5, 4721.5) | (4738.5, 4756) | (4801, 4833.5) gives -0.9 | 8.84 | 9.24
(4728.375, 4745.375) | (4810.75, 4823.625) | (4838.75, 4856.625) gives -0.2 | 9.11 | 9.16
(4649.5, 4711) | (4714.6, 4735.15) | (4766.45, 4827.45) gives -0.3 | 8.88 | 9.36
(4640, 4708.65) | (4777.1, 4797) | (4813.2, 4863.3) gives -0.9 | 8.93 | 9.15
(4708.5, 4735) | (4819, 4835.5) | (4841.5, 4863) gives -0.9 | 8.92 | 9.02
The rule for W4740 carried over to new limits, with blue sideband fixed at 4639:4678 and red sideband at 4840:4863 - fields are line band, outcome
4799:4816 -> -0.48 angstrom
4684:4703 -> 0.12 angstrom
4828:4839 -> -0.41 angstrom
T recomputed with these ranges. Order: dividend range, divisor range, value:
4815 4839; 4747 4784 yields 1.03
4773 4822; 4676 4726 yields 1.09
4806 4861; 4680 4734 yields 1.09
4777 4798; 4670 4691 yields 1.10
